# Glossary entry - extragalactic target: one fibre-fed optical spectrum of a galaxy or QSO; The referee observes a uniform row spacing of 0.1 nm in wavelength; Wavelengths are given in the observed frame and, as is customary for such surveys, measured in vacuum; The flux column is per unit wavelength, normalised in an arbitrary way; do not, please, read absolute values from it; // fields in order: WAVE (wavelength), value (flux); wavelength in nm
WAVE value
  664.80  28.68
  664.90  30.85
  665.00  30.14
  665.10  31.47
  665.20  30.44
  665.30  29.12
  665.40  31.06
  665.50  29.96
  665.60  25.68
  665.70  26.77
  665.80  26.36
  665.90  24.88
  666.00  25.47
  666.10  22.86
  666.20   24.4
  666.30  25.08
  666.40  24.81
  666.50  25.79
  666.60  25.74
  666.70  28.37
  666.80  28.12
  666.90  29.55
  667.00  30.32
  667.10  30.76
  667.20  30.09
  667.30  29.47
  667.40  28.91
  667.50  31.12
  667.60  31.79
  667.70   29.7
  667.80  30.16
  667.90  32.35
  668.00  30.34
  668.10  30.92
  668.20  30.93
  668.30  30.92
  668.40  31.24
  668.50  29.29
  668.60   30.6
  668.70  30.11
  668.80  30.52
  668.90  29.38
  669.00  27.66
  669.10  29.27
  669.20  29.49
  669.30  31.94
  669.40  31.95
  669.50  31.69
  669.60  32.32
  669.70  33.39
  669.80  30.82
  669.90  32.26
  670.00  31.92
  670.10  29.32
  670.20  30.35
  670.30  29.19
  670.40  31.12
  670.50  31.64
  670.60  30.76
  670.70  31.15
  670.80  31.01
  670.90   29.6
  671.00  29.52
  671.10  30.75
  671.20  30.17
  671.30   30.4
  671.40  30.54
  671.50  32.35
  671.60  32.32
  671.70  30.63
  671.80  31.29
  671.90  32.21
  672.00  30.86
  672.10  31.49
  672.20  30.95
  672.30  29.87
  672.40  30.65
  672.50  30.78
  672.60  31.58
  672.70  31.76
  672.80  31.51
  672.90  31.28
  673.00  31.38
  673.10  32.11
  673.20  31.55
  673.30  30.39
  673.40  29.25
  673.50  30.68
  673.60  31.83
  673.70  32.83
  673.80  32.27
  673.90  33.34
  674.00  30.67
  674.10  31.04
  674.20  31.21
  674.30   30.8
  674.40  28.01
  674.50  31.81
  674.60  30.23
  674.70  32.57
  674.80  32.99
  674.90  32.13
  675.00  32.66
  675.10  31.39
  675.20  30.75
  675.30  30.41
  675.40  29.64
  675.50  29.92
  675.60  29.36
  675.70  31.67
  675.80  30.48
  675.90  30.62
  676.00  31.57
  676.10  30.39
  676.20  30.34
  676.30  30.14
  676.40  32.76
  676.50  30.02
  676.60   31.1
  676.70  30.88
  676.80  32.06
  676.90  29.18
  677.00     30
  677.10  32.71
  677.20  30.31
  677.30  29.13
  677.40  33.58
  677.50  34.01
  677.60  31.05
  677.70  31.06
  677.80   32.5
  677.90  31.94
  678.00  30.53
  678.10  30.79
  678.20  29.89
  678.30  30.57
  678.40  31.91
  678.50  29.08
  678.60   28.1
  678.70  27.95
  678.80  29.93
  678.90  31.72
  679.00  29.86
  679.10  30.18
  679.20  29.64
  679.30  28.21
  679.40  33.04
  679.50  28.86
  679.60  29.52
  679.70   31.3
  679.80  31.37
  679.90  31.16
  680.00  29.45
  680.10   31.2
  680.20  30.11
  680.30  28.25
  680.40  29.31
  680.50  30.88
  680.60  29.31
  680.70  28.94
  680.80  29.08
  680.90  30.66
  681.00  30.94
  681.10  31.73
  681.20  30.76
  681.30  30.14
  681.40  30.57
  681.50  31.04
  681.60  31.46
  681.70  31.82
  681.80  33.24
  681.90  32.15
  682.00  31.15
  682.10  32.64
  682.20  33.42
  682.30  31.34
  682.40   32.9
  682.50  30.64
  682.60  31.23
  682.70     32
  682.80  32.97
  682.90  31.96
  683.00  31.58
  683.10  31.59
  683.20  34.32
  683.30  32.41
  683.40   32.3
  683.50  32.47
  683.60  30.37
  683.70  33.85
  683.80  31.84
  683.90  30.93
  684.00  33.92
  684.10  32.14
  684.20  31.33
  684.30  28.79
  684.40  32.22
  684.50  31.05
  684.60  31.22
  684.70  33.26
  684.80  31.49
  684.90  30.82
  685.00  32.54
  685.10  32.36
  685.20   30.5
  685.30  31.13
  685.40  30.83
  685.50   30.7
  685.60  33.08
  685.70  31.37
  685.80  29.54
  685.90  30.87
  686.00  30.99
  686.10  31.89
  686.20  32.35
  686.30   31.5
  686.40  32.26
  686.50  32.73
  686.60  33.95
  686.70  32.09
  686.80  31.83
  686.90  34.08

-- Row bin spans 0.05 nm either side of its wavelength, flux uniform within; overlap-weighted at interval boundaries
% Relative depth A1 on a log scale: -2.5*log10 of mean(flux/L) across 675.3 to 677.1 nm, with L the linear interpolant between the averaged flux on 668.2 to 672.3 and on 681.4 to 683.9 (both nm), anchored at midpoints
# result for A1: 0.03 mag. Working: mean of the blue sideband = 30.8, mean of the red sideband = 32.1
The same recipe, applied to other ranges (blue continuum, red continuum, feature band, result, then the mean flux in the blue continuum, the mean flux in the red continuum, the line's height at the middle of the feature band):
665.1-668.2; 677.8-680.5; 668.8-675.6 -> -0.06 mag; 28.4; 30.2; 29.2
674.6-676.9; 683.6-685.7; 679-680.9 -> 0.05 mag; 31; 31.7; 31.3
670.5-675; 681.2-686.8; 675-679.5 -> 0.03 mag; 31.2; 31.8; 31.4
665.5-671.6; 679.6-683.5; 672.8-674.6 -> -0.03 mag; 29.6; 31.2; 30.2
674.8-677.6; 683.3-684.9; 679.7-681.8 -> 0.03 mag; 31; 31.8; 31.5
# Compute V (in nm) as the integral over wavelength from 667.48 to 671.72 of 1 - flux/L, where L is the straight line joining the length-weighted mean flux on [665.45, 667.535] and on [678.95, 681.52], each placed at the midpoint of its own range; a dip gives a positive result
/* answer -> -0.422 nm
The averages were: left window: 27.3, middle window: 30.8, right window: 30.2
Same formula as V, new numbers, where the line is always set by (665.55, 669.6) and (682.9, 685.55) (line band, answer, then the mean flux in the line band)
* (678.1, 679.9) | 0.04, 30.1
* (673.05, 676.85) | -0.12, 31.1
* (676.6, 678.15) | -0.04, 31.3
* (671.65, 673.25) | -0.08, 31.2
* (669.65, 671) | -0.07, 30.9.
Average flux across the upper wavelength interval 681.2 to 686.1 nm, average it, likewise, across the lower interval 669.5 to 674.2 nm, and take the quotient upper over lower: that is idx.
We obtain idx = 1.02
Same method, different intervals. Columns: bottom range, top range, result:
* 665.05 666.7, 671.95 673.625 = 1.15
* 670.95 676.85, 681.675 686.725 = 1.03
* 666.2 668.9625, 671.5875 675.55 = 1.06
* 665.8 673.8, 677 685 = 1.03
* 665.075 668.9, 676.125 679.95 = 1.07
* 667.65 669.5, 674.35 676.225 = 1.02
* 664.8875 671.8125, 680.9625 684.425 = 1.07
